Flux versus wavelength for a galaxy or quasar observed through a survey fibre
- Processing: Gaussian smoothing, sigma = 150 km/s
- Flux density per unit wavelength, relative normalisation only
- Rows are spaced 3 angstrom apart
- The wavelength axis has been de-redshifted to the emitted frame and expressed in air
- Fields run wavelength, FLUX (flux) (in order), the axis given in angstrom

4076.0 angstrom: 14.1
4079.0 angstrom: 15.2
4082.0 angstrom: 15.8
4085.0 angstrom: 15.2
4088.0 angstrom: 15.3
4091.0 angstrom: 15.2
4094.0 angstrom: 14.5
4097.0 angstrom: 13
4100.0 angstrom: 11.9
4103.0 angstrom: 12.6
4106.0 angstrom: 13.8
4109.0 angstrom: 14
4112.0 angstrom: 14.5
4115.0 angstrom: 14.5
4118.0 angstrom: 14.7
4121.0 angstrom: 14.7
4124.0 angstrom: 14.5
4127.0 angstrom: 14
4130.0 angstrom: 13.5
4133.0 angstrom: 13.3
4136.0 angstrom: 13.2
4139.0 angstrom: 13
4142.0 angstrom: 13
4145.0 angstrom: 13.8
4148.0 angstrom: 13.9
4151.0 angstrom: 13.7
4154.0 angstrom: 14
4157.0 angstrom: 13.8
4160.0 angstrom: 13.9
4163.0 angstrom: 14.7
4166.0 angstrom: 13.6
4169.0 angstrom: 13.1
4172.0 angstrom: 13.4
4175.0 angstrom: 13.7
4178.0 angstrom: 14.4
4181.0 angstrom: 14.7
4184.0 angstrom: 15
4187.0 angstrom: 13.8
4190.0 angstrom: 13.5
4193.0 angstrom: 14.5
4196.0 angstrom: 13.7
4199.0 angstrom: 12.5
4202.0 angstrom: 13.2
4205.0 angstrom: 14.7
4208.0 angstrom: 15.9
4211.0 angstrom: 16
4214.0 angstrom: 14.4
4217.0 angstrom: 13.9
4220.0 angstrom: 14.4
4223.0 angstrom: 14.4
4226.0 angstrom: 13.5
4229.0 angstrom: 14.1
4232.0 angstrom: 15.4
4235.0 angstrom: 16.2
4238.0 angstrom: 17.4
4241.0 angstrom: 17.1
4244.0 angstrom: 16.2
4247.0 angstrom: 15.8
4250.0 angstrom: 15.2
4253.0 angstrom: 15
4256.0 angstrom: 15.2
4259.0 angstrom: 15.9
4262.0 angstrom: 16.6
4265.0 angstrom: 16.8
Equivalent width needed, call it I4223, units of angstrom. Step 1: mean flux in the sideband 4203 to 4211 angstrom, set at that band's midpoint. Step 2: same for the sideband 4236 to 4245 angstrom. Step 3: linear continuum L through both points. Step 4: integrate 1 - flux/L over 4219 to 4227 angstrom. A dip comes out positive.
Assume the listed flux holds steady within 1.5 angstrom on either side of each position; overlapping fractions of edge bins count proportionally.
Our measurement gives 1.0 angstrom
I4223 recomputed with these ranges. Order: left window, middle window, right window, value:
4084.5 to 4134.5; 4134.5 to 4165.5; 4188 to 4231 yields 0.91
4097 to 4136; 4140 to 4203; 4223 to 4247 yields 3.56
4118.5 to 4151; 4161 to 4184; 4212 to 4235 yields 0.04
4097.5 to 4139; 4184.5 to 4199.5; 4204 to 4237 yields 0.80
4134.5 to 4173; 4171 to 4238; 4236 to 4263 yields 2.23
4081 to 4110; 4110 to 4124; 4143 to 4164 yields -0.53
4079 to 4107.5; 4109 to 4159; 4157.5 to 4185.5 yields 0.83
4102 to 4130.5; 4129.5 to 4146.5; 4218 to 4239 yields 1.19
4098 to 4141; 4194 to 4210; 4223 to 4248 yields 1.06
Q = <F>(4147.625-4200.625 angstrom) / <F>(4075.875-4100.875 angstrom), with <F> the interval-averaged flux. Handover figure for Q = 0.95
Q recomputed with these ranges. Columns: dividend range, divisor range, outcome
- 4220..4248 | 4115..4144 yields 1.12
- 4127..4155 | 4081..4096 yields 0.89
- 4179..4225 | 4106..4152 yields 1.03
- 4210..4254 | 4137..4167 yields 1.11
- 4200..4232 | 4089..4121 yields 1.04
